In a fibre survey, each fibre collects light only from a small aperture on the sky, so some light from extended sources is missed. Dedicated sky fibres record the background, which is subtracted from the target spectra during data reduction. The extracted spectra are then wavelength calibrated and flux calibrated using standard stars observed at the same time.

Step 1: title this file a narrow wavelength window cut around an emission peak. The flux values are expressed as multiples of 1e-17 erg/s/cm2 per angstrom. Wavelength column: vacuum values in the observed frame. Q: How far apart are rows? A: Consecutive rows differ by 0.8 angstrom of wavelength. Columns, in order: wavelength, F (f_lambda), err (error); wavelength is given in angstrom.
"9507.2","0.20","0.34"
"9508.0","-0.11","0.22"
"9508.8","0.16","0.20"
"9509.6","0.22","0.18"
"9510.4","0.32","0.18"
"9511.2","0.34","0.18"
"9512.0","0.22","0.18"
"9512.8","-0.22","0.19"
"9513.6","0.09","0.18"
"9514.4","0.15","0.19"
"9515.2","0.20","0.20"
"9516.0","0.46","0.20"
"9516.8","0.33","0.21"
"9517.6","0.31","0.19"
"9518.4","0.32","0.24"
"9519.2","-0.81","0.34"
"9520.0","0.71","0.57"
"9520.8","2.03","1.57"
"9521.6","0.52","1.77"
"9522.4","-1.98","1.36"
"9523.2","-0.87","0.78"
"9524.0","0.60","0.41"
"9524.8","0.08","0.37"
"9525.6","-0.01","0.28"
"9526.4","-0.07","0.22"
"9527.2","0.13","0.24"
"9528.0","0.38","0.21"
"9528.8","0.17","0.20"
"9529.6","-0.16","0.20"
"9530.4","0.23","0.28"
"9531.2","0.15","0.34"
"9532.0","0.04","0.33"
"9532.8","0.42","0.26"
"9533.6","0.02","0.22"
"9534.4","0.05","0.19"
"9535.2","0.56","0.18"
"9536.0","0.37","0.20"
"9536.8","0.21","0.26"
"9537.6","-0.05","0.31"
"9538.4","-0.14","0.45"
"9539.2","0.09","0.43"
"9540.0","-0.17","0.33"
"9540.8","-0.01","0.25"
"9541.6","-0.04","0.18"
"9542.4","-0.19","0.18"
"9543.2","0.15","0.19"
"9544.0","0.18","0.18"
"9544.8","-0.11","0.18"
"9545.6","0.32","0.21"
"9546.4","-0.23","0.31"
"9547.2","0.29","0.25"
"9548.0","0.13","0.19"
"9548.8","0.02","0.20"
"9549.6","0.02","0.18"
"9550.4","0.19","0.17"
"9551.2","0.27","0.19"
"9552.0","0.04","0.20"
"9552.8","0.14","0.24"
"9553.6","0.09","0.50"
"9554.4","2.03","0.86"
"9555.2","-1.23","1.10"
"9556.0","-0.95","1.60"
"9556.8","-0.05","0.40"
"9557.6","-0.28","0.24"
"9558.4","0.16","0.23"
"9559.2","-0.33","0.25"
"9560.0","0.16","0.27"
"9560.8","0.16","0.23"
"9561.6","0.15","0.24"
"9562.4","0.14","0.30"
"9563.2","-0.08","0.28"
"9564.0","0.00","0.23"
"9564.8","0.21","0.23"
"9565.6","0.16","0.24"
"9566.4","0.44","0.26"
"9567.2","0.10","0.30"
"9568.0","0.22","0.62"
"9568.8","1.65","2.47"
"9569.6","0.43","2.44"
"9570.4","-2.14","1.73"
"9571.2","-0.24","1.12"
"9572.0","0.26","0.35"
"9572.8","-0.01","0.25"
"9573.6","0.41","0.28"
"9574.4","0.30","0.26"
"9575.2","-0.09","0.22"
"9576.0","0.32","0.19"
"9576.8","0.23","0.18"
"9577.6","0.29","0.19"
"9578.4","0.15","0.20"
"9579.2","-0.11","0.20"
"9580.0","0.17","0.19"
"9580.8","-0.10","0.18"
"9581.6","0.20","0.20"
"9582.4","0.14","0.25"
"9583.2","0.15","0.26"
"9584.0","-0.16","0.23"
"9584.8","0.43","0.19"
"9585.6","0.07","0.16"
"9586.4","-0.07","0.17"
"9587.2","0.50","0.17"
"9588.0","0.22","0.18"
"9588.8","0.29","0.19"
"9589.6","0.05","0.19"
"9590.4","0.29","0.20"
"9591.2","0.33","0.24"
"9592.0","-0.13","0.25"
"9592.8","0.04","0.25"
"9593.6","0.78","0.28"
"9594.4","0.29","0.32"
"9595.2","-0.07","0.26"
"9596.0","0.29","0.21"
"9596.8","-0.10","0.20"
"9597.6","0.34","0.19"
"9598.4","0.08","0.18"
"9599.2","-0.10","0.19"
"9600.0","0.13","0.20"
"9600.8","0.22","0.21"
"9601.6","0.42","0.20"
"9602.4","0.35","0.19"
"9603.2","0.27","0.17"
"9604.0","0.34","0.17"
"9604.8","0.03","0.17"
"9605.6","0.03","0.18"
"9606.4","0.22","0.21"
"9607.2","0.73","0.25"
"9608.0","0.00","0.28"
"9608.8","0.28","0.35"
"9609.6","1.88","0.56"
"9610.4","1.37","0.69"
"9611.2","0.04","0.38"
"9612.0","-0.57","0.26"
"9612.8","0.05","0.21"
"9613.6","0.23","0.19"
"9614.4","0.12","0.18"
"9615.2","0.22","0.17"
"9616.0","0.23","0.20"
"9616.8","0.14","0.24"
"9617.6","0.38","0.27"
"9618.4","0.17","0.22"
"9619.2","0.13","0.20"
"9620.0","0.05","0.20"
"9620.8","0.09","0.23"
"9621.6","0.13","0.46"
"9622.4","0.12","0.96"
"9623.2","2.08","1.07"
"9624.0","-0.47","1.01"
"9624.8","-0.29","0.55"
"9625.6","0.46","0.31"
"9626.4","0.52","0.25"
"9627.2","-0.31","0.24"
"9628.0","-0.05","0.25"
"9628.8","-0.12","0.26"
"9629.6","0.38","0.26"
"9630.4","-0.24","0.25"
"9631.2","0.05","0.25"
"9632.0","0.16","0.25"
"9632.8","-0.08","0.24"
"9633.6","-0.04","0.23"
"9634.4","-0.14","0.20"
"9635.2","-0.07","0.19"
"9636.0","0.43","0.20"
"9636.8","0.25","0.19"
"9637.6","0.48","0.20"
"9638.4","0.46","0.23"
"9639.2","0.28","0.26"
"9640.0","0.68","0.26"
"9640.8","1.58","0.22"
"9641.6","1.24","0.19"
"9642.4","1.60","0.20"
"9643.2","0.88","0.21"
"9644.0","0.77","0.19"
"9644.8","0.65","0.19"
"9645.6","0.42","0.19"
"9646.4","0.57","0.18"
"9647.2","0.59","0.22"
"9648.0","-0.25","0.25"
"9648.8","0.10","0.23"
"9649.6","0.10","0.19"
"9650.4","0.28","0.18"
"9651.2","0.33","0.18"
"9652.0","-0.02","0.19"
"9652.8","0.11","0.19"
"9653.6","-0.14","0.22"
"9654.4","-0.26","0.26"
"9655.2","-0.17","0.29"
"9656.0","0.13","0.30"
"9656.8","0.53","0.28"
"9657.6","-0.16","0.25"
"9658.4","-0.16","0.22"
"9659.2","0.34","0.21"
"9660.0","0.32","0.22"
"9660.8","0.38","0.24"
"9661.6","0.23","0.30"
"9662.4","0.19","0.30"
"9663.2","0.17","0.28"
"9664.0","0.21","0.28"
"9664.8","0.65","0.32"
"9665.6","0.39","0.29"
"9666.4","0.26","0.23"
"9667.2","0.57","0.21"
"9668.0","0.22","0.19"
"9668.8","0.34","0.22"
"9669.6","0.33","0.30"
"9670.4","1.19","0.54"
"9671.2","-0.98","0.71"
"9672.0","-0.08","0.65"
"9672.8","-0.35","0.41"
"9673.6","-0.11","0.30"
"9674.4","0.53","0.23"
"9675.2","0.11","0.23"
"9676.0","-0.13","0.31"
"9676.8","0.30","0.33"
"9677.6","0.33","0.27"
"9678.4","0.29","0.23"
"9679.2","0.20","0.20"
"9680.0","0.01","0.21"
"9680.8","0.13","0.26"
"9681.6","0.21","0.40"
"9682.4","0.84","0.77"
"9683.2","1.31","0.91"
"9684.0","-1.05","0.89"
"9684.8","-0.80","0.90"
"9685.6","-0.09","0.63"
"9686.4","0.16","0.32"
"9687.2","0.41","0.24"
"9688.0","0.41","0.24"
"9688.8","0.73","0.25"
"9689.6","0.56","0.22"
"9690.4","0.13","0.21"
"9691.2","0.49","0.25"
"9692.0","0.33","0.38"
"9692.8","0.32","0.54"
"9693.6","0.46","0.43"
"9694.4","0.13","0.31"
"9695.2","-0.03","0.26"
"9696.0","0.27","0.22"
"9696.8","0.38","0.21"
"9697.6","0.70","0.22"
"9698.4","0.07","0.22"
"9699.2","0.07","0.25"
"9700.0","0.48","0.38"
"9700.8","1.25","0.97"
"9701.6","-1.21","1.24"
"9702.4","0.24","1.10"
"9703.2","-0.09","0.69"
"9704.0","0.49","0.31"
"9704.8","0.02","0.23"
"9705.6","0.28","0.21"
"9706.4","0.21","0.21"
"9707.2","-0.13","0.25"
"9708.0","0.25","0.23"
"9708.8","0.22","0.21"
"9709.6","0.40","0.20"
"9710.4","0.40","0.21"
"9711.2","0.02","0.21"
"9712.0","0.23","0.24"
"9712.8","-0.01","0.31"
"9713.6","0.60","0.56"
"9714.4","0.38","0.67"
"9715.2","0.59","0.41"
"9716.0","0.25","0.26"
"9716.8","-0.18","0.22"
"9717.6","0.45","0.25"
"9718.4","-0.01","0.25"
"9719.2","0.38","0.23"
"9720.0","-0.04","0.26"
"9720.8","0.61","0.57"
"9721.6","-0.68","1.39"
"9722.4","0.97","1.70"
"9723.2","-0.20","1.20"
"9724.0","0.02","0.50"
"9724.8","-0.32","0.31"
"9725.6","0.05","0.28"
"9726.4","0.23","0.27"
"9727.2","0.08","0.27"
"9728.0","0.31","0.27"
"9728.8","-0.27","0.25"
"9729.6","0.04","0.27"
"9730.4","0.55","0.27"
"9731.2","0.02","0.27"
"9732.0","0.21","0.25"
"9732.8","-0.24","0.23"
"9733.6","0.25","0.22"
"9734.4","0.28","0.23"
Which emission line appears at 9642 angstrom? H-beta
